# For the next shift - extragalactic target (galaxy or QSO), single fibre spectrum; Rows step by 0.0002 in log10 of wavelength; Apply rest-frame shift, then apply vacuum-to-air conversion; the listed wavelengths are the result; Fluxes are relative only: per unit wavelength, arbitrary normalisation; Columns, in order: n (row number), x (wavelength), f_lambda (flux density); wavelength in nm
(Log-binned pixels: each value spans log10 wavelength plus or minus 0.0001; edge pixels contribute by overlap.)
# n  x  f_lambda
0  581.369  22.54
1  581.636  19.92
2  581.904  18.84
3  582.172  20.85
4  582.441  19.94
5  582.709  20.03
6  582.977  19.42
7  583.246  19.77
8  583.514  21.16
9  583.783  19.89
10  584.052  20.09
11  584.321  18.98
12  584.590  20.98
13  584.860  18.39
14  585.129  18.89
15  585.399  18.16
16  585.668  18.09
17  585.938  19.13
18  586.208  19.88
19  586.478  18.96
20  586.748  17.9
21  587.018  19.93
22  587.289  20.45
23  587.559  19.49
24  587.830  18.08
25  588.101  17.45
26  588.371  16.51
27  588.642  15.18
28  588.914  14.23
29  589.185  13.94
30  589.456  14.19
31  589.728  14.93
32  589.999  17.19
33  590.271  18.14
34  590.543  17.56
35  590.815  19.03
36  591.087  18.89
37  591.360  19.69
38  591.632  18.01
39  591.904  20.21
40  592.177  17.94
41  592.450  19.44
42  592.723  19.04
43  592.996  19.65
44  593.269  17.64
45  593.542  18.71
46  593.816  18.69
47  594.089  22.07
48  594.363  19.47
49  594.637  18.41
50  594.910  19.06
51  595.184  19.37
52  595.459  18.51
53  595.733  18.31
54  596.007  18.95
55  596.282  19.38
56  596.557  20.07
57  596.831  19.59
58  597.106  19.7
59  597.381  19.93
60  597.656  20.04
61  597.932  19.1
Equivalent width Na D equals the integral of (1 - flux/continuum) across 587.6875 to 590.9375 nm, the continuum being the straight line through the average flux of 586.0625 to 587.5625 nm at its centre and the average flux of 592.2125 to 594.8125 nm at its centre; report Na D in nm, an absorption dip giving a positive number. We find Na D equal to 0.50 nm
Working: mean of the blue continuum 19.4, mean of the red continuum 19.2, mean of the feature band 16.4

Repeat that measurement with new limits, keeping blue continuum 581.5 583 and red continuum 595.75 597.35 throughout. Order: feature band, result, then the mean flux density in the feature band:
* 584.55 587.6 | 0.100 nm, 19.1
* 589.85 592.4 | 0.143 nm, 18.5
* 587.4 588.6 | 0.121 nm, 17.7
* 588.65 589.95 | 0.336 nm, 14.6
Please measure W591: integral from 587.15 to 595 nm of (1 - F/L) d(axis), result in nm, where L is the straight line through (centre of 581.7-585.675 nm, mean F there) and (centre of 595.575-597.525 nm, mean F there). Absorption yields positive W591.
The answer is 0.587 nm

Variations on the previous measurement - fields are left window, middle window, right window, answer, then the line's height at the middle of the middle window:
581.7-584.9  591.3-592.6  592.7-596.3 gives 0.02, 19.3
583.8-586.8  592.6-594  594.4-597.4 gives 0.02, 19.2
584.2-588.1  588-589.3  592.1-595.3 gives 0.25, 19.1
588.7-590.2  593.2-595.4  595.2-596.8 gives -0.14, 18.1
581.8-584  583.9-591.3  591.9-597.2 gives 0.64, 19.7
